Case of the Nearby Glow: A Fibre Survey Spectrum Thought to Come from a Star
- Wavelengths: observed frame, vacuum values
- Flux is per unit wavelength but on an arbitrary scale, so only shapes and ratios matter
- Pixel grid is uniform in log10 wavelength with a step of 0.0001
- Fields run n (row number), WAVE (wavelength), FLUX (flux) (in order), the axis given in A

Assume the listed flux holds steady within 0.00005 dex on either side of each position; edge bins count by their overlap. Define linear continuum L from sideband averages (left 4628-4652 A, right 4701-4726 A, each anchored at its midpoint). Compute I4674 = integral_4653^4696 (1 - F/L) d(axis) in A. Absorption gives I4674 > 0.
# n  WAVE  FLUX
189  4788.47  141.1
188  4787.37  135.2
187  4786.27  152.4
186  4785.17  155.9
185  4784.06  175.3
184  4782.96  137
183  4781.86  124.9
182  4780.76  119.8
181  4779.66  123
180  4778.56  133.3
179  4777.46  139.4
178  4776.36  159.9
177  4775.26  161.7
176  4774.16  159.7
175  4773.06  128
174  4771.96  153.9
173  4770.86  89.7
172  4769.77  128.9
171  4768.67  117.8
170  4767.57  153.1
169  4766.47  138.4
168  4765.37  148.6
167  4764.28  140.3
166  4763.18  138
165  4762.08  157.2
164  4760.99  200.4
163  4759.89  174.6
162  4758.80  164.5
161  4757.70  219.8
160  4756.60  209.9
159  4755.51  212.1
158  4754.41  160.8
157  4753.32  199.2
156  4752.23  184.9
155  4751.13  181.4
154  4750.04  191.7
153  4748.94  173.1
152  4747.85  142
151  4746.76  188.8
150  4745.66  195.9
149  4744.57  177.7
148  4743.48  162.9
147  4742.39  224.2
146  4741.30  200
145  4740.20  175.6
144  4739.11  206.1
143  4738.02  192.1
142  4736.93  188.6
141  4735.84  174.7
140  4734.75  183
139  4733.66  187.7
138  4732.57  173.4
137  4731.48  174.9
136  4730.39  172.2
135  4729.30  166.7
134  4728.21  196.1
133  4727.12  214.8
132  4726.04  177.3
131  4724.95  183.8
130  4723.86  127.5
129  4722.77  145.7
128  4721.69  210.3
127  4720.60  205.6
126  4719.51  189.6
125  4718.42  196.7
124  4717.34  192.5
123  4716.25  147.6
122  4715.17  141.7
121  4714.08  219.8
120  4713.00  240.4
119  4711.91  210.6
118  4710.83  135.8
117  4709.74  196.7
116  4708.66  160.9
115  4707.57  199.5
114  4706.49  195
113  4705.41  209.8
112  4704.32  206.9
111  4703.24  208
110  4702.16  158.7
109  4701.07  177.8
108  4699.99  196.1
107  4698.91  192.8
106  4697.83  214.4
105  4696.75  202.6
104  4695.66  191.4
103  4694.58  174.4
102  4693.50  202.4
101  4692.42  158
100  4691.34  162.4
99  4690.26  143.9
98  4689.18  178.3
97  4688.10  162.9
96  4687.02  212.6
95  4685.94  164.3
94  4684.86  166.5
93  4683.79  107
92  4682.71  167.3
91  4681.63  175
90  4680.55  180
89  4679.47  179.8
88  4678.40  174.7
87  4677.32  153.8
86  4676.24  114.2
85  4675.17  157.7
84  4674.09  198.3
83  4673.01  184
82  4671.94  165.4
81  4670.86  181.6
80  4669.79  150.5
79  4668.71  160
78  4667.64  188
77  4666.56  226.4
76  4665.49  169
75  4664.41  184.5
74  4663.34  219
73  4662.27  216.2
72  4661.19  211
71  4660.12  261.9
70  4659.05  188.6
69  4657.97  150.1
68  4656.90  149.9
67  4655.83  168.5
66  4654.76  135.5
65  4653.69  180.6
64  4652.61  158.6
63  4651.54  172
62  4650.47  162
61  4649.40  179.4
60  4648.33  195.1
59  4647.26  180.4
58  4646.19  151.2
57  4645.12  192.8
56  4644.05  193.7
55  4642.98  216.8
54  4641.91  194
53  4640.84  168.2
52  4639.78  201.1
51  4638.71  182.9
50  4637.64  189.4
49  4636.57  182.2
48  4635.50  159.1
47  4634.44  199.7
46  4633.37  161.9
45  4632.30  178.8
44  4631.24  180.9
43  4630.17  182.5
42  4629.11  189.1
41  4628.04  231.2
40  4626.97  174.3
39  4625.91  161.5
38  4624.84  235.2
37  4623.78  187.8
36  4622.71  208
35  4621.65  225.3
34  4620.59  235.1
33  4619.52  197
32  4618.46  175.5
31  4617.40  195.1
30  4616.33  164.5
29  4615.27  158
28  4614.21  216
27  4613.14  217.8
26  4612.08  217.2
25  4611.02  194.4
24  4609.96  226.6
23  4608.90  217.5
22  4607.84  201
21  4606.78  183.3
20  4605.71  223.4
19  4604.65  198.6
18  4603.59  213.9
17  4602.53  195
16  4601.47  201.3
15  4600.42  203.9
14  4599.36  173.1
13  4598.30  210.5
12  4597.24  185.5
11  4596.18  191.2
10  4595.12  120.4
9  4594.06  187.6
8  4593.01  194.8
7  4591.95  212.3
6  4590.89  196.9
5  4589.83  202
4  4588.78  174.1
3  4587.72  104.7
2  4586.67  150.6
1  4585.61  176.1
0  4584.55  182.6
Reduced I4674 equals 2.1 A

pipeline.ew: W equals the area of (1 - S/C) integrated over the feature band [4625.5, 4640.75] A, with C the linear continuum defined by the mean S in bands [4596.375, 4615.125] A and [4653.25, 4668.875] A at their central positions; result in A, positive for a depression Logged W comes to 1.0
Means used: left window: 203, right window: 188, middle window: 184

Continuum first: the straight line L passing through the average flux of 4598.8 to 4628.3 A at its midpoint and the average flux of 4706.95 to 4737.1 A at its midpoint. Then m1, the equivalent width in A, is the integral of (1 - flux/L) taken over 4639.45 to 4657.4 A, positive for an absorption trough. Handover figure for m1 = 1.7 A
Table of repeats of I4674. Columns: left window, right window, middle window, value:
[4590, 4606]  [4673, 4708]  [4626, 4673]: 0.4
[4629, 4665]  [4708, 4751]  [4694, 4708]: -0.8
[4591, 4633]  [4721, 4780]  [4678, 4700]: 0.7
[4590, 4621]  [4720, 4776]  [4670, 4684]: 1.5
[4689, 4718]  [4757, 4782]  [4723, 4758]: -4.4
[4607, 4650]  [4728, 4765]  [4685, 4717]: 0.2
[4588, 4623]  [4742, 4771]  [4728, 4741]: -0.6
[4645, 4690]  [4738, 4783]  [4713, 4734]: -1.6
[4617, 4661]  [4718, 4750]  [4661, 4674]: -0.2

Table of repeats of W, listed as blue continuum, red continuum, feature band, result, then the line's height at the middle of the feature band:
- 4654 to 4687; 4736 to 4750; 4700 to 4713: -0.7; 181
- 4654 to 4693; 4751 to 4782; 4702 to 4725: -2.7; 166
